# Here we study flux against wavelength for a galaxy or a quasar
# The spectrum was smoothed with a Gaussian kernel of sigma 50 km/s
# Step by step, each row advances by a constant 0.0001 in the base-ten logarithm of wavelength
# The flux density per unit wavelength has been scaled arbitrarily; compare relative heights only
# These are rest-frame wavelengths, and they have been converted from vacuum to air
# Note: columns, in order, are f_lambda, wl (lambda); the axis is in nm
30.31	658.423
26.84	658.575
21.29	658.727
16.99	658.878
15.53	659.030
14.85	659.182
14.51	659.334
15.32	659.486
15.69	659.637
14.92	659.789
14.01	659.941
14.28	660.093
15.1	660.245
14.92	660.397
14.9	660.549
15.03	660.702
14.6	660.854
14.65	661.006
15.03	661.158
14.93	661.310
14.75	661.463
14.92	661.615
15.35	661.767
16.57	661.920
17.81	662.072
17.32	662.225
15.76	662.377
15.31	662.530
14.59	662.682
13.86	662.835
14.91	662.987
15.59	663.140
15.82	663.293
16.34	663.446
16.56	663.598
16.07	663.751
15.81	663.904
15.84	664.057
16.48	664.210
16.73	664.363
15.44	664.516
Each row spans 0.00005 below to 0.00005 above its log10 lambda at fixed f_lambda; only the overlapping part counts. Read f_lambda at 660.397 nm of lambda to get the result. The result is 14.92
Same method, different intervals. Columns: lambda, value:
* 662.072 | 17.81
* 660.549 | 14.9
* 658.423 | 30.31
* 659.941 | 14.01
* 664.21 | 16.48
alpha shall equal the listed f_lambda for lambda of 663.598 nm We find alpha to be 16.56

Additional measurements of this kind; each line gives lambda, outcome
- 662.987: 14.91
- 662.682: 14.59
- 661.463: 14.75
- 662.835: 13.86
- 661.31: 14.93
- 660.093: 14.28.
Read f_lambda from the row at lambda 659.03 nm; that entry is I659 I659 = 15.53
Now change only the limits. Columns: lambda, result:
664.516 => 15.44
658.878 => 16.99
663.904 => 15.81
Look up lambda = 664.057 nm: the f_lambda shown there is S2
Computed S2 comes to 15.84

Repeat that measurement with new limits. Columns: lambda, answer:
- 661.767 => 15.35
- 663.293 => 15.82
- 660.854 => 14.6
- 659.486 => 15.32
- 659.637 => 15.69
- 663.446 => 16.34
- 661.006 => 14.65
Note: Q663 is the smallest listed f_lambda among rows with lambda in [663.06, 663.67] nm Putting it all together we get 15.59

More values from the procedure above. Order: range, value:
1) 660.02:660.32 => 14.28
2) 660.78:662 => 14.6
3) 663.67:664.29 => 15.81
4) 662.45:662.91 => 13.86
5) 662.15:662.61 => 15.31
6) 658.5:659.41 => 14.51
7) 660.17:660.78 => 14.9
